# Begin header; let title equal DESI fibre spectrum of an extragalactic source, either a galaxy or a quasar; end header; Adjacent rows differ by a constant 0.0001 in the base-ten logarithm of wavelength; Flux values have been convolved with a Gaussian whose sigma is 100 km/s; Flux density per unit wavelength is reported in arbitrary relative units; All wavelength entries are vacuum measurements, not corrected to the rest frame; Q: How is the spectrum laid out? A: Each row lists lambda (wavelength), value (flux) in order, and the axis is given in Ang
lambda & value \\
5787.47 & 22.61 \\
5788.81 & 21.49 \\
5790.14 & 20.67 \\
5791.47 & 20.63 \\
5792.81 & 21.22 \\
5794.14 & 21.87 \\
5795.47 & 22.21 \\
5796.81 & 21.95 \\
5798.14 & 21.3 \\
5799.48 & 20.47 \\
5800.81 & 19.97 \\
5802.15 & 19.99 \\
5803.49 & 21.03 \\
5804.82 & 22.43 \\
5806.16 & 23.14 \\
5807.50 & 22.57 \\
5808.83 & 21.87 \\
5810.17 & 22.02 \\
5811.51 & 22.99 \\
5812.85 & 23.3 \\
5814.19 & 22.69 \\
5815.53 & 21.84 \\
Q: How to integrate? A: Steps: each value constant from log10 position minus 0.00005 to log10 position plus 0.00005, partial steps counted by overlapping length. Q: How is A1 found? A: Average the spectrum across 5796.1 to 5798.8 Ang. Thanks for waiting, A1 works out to 21.6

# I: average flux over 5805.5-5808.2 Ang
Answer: 22.9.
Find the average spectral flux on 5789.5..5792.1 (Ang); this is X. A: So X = 20.7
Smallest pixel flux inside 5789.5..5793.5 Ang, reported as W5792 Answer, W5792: 20.63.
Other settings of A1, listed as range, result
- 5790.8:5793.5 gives 20.9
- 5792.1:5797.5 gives 21.8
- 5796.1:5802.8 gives 20.7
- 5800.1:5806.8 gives 21.3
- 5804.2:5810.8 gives 22.4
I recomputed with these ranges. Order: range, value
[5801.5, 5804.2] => 20.6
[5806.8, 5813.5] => 22.5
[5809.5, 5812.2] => 22.5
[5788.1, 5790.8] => 21.1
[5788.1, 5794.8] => 21.2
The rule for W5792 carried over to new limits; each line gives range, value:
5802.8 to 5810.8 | 21.03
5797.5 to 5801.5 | 19.97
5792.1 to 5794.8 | 21.22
